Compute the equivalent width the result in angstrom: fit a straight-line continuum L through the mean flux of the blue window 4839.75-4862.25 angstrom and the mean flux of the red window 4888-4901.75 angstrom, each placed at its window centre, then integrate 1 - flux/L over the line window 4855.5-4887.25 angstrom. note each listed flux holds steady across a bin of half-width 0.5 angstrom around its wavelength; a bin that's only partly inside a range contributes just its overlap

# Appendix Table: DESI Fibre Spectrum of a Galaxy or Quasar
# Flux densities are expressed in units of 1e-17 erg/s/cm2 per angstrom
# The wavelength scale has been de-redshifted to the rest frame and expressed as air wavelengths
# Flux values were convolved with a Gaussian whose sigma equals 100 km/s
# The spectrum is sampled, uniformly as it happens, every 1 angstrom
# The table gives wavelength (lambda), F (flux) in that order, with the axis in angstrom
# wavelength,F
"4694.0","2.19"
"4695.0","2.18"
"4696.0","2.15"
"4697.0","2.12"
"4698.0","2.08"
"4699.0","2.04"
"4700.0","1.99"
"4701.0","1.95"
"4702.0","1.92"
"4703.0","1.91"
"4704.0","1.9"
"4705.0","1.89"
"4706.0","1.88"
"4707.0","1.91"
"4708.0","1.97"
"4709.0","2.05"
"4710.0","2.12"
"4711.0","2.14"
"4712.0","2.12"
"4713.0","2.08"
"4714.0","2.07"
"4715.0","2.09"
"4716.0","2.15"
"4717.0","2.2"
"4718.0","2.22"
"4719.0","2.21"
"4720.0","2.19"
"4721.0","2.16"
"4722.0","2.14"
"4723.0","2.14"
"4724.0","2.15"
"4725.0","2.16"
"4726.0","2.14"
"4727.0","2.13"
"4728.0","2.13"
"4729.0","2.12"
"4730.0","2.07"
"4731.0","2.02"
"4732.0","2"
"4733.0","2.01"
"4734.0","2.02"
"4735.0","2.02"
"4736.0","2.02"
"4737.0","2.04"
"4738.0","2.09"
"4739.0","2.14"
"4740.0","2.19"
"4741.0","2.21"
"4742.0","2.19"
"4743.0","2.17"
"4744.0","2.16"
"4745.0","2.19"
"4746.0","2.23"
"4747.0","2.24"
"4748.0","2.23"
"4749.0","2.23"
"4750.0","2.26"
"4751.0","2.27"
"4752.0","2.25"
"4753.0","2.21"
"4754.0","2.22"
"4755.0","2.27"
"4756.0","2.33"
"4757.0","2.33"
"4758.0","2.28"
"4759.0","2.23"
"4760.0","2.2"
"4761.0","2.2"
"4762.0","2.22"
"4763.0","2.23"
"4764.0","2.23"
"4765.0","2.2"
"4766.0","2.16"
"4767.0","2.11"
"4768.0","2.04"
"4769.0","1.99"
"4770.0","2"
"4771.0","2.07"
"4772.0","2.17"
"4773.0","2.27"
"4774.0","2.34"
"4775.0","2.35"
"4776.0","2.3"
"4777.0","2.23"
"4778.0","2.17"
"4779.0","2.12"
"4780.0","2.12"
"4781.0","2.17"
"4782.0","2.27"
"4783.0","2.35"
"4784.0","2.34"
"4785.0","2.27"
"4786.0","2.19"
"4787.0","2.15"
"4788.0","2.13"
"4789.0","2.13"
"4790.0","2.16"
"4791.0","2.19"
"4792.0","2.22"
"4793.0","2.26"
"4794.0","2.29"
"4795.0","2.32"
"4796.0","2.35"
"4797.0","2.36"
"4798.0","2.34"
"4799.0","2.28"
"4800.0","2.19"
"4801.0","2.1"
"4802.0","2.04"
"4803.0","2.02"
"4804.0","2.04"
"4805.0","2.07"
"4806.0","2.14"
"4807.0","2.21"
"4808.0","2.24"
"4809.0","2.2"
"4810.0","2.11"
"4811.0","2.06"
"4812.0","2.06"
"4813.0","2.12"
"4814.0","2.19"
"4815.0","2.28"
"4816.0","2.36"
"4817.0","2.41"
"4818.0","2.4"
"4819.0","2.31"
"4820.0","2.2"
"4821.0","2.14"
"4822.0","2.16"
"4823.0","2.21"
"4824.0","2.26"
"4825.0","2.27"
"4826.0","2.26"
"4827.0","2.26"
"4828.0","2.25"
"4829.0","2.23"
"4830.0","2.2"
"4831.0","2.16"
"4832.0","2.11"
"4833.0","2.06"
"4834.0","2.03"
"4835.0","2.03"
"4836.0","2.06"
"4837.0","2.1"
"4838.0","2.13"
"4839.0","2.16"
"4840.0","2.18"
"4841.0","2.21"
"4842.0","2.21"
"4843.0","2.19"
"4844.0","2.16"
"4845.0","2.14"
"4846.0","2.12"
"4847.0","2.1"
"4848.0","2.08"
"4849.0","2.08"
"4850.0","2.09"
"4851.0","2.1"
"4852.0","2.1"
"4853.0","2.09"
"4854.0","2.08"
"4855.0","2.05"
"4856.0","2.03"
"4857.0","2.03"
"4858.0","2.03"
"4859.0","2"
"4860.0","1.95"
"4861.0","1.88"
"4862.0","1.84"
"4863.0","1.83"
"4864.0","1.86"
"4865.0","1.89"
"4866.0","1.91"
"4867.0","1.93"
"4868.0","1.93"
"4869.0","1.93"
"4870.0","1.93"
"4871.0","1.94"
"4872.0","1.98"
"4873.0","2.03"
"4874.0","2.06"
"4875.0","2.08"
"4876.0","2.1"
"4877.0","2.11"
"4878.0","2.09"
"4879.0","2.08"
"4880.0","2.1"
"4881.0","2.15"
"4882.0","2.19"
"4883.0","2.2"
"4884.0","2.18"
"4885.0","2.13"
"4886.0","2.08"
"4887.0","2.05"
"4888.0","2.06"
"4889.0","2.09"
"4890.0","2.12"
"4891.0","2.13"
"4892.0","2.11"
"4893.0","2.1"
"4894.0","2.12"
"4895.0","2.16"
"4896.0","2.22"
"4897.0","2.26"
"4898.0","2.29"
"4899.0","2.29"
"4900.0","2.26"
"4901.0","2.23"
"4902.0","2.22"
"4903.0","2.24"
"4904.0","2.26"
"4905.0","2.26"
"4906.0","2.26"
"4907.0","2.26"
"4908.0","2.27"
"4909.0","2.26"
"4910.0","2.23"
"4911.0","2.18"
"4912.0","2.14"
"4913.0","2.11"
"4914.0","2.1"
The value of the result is 1.6 angstrom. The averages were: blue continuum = 2.08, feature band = 2.02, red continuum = 2.18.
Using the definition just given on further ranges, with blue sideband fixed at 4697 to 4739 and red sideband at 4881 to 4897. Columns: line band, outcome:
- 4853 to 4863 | 0.6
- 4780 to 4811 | -1.5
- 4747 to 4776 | -1.8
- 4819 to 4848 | -0.7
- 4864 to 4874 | 0.9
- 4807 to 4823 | -0.8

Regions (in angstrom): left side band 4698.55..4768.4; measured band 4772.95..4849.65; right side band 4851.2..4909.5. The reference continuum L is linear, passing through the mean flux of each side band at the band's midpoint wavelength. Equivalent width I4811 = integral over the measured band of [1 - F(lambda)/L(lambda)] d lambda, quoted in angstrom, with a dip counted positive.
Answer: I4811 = -3.1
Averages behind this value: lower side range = 2.13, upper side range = 2.09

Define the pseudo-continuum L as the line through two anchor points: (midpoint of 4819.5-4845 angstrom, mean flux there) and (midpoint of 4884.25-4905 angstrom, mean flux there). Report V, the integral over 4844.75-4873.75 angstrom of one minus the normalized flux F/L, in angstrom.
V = 2.31 angstrom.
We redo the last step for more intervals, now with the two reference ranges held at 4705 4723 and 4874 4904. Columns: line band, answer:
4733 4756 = -0.76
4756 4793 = -1.49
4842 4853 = 0.11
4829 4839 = 0.13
